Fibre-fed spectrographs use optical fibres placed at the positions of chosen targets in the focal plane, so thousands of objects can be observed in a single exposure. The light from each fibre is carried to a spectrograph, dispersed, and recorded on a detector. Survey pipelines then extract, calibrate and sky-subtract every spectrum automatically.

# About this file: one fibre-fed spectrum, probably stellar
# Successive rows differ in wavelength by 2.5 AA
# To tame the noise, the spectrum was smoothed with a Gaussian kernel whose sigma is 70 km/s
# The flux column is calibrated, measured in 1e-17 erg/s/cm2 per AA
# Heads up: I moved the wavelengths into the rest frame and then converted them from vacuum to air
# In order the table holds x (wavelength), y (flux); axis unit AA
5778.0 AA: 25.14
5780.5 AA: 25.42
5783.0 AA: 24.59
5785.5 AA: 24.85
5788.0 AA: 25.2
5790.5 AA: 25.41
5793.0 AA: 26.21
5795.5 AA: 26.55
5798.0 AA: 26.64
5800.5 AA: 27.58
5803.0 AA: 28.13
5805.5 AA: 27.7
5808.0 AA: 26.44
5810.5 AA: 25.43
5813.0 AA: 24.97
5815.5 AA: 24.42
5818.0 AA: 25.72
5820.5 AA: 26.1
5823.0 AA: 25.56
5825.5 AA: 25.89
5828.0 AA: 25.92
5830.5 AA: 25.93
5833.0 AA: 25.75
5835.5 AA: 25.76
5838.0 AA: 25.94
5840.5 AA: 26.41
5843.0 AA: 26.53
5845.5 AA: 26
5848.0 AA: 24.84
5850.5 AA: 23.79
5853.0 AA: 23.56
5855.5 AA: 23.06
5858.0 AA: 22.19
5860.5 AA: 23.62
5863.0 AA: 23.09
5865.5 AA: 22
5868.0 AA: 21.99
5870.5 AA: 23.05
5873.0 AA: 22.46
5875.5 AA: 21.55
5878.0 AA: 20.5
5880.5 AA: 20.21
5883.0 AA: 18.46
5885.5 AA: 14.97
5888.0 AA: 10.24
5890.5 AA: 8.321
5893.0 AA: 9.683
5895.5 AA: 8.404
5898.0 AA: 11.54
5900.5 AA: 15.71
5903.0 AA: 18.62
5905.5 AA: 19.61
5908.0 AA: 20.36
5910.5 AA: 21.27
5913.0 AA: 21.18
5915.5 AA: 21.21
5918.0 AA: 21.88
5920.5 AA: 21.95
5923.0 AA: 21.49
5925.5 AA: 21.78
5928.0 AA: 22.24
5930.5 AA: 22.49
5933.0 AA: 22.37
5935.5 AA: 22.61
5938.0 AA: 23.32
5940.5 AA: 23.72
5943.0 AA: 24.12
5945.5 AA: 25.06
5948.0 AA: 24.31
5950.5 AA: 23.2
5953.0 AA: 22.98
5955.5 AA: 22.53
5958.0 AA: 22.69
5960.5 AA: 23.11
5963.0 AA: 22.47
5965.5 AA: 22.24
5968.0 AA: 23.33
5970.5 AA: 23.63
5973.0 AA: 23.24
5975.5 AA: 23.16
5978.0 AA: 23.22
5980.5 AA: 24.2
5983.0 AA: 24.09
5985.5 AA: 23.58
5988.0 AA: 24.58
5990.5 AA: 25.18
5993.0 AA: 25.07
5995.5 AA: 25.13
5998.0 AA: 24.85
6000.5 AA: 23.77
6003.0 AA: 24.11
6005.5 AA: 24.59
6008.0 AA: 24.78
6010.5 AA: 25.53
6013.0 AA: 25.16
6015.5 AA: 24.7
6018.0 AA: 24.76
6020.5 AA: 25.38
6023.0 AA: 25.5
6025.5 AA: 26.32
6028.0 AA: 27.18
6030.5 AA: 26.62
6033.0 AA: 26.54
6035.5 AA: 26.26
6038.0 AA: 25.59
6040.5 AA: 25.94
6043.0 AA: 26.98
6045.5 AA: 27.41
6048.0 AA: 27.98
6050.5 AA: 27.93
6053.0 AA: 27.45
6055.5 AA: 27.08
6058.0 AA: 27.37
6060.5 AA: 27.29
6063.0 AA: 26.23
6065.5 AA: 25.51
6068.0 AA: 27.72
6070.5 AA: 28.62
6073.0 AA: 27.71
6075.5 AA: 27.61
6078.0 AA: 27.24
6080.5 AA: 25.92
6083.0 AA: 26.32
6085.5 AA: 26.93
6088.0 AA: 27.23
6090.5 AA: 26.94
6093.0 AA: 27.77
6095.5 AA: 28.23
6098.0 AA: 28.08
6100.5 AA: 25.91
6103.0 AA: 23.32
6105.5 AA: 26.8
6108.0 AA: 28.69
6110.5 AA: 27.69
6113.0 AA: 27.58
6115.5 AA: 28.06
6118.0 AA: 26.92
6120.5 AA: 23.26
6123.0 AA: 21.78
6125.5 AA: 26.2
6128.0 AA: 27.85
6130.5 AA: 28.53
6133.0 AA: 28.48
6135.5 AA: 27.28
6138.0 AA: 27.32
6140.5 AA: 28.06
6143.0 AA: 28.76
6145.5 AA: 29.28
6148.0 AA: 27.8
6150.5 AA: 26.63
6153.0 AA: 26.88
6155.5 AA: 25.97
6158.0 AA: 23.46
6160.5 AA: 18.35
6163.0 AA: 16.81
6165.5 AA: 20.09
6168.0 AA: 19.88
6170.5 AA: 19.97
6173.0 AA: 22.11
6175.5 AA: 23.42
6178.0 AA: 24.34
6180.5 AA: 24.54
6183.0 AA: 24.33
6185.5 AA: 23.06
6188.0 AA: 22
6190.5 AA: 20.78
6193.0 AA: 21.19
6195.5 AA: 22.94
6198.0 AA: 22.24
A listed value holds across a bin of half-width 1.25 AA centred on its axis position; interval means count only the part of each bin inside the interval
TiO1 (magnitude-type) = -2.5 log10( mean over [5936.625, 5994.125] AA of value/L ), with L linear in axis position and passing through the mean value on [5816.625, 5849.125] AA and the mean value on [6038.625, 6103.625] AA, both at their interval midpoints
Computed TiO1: 0.13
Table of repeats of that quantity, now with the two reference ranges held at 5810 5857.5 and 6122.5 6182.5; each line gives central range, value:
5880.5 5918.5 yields 0.48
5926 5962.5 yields 0.09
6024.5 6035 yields -0.07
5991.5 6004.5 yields 0.02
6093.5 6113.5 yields -0.09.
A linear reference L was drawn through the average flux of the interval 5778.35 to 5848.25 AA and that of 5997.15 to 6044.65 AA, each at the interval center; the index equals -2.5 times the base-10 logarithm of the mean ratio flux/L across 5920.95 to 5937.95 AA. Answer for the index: 0.16 mag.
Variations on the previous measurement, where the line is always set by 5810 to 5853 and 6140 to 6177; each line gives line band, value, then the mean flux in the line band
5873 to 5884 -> 0.23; 20.5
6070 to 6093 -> -0.13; 27.2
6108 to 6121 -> -0.13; 27.1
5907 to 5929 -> 0.17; 21.5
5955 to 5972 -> 0.09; 22.9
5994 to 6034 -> -0.03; 25.3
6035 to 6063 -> -0.11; 27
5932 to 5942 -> 0.09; 23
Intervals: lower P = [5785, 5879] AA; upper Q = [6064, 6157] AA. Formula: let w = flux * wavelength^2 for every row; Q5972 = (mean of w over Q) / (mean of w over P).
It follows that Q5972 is 1.2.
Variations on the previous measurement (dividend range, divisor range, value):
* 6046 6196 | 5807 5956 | 1.27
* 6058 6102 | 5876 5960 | 1.45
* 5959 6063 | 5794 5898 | 1.18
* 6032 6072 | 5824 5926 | 1.37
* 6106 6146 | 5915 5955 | 1.27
